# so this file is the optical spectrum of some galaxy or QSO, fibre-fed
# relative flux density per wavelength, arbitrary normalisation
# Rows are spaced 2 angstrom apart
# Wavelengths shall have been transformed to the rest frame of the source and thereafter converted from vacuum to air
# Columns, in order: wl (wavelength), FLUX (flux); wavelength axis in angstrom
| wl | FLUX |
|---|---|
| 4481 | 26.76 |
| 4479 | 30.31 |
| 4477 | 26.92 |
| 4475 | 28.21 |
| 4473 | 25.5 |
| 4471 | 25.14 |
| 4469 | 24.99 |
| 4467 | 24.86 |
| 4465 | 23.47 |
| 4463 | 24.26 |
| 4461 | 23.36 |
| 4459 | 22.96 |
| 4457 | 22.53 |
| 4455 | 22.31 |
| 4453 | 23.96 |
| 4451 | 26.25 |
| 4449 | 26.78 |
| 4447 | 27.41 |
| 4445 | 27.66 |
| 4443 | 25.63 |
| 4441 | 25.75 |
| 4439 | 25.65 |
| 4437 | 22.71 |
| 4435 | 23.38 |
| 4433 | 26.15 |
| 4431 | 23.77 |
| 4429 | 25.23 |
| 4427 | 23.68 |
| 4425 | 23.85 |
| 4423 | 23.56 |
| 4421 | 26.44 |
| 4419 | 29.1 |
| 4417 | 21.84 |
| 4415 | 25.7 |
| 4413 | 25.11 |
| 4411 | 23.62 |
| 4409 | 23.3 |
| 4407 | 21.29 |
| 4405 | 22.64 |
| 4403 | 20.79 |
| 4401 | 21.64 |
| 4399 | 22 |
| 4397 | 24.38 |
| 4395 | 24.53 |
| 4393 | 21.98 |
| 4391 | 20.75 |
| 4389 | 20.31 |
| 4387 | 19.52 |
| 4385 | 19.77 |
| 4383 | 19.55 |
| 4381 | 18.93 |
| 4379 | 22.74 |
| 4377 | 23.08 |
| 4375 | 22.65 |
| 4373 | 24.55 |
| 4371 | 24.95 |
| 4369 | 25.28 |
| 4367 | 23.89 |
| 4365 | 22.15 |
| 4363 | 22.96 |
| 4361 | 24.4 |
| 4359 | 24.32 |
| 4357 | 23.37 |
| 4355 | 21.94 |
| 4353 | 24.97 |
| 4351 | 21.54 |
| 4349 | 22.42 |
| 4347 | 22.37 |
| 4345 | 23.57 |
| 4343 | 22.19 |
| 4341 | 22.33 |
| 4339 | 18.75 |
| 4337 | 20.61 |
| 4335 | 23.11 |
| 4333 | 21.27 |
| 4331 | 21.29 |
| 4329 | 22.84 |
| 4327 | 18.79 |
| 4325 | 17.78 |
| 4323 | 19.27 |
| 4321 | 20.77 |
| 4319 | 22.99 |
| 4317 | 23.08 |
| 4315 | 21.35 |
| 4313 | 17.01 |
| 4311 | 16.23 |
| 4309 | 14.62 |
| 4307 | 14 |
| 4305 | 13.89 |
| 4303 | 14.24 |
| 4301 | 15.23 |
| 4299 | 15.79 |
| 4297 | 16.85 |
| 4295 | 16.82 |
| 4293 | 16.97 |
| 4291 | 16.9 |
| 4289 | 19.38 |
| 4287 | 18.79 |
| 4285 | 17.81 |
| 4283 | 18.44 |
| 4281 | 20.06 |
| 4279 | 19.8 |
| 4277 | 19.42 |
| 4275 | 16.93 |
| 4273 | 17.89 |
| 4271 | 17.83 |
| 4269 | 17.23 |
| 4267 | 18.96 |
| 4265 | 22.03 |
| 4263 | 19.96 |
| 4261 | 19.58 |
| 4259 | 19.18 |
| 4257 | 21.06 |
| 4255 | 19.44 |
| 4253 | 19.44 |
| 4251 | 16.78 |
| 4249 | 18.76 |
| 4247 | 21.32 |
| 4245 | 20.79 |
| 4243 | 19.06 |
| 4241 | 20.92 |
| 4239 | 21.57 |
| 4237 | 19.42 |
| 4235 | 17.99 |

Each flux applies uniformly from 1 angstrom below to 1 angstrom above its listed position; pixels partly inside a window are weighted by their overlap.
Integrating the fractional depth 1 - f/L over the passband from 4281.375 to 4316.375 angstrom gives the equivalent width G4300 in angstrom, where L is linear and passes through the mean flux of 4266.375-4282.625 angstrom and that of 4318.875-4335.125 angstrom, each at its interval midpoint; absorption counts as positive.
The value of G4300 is 4.7 angstrom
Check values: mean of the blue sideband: 18.5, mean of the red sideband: 20.7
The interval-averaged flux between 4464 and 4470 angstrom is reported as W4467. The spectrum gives 24.4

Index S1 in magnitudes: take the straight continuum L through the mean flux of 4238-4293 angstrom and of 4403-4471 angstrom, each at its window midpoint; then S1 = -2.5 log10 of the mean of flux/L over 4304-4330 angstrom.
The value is 0.118 mag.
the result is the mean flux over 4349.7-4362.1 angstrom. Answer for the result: 23.4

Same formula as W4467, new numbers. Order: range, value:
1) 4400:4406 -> 21.7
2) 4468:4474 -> 25.2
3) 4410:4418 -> 24.1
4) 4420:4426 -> 24.6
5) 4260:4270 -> 19.6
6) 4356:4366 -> 23.4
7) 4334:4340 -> 20.8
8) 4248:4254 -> 18.3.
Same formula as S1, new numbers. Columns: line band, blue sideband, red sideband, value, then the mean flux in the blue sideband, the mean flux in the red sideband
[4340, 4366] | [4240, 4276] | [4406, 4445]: -0.03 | 19.3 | 24.6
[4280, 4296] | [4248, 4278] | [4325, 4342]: 0.09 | 19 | 20.9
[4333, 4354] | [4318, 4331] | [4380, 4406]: -0.07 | 20.5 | 21.3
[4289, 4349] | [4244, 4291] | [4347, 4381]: 0.13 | 19.1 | 23.3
